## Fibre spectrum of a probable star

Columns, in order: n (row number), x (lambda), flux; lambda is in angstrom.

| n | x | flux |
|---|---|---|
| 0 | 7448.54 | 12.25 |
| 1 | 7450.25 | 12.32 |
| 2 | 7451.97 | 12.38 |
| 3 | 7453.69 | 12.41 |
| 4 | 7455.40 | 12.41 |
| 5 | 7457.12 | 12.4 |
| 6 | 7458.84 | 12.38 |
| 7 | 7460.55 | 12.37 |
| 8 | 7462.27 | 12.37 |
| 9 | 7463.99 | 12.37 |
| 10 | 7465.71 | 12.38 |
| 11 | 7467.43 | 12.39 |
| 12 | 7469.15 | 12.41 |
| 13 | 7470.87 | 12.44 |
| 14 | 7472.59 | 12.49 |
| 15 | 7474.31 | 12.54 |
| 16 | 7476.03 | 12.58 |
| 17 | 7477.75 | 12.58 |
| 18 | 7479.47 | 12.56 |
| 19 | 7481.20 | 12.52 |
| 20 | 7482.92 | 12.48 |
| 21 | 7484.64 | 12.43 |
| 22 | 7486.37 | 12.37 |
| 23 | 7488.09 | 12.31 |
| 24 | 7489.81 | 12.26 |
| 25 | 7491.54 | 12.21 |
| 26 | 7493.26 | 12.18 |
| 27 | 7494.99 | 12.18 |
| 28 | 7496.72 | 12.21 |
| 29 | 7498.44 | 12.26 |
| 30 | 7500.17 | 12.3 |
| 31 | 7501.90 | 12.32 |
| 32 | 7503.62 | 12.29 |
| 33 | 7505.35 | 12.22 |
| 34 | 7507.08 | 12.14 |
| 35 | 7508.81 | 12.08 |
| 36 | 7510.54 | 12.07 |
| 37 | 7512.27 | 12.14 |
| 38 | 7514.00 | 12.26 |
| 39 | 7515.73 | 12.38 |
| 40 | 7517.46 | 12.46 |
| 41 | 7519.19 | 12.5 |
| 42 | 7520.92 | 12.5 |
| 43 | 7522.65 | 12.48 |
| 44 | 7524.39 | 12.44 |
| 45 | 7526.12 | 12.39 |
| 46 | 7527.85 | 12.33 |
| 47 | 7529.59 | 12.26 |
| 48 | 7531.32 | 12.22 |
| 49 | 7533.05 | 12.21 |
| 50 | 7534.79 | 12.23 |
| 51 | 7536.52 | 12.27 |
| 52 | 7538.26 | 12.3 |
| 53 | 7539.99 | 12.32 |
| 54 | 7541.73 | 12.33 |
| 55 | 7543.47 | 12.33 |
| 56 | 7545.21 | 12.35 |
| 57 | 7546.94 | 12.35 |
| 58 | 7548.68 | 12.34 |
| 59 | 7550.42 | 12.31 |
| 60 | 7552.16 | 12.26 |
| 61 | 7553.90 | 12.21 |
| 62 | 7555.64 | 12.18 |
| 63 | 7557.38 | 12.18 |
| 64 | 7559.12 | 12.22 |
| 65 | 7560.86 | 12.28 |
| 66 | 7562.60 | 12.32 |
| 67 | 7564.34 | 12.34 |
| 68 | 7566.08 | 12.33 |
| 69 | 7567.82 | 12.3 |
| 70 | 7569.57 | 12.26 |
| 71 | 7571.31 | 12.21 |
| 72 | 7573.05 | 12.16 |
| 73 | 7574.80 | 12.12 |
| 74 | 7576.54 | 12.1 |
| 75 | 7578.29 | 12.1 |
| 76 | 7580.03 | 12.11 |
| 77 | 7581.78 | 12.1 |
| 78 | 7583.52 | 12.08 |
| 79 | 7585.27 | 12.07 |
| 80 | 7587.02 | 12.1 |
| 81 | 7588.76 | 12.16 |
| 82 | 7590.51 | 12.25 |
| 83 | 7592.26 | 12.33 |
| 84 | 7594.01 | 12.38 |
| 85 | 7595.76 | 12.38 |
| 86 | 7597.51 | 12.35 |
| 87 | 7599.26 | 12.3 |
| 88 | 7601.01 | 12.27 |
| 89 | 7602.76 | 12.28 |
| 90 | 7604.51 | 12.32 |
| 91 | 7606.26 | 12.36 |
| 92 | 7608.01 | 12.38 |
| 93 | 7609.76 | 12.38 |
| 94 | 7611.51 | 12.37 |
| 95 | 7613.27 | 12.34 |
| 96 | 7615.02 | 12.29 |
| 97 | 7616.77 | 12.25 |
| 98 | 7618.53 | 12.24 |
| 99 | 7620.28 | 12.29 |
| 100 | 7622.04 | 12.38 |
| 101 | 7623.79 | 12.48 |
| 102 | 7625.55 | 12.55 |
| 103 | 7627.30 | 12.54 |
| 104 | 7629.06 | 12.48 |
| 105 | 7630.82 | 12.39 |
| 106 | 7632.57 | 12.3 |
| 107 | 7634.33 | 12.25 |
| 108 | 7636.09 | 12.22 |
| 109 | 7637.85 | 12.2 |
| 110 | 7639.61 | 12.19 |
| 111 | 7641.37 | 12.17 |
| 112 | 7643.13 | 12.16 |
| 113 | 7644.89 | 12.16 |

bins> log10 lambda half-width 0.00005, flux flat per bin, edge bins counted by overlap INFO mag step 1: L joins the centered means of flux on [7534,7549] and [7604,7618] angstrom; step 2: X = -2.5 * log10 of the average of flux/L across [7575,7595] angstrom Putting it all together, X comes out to 0.01 mag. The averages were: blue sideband 12.3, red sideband 12.3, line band 12.2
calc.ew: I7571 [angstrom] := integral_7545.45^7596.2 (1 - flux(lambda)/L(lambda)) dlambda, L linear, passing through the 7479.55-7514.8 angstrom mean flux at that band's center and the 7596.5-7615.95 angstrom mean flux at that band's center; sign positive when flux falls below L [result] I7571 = 0.4 angstrom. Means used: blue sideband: 12.3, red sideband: 12.3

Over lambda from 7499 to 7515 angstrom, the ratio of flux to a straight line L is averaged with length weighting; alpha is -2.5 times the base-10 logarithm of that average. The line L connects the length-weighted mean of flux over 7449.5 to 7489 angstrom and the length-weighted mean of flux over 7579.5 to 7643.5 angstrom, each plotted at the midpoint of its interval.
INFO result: 0.017 mag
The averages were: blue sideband 12.4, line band 12.2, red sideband 12.3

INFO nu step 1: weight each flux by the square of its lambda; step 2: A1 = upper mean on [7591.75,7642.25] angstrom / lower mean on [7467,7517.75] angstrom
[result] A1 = 1.03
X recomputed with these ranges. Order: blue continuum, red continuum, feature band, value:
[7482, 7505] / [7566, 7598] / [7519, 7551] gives -0.008 mag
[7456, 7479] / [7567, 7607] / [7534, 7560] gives 0.001 mag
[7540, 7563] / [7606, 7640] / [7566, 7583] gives 0.011 mag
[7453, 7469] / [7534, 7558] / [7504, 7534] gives 0.002 mag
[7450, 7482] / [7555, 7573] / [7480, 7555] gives 0.004 mag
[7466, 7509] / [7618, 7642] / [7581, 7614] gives 0.006 mag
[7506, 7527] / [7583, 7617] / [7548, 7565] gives 0.004 mag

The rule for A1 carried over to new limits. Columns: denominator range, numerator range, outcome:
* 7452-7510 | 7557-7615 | 1.02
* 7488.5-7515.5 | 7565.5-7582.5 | 1.02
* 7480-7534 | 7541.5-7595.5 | 1.01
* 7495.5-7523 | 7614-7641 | 1.04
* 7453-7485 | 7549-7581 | 1.01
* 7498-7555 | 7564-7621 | 1.01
